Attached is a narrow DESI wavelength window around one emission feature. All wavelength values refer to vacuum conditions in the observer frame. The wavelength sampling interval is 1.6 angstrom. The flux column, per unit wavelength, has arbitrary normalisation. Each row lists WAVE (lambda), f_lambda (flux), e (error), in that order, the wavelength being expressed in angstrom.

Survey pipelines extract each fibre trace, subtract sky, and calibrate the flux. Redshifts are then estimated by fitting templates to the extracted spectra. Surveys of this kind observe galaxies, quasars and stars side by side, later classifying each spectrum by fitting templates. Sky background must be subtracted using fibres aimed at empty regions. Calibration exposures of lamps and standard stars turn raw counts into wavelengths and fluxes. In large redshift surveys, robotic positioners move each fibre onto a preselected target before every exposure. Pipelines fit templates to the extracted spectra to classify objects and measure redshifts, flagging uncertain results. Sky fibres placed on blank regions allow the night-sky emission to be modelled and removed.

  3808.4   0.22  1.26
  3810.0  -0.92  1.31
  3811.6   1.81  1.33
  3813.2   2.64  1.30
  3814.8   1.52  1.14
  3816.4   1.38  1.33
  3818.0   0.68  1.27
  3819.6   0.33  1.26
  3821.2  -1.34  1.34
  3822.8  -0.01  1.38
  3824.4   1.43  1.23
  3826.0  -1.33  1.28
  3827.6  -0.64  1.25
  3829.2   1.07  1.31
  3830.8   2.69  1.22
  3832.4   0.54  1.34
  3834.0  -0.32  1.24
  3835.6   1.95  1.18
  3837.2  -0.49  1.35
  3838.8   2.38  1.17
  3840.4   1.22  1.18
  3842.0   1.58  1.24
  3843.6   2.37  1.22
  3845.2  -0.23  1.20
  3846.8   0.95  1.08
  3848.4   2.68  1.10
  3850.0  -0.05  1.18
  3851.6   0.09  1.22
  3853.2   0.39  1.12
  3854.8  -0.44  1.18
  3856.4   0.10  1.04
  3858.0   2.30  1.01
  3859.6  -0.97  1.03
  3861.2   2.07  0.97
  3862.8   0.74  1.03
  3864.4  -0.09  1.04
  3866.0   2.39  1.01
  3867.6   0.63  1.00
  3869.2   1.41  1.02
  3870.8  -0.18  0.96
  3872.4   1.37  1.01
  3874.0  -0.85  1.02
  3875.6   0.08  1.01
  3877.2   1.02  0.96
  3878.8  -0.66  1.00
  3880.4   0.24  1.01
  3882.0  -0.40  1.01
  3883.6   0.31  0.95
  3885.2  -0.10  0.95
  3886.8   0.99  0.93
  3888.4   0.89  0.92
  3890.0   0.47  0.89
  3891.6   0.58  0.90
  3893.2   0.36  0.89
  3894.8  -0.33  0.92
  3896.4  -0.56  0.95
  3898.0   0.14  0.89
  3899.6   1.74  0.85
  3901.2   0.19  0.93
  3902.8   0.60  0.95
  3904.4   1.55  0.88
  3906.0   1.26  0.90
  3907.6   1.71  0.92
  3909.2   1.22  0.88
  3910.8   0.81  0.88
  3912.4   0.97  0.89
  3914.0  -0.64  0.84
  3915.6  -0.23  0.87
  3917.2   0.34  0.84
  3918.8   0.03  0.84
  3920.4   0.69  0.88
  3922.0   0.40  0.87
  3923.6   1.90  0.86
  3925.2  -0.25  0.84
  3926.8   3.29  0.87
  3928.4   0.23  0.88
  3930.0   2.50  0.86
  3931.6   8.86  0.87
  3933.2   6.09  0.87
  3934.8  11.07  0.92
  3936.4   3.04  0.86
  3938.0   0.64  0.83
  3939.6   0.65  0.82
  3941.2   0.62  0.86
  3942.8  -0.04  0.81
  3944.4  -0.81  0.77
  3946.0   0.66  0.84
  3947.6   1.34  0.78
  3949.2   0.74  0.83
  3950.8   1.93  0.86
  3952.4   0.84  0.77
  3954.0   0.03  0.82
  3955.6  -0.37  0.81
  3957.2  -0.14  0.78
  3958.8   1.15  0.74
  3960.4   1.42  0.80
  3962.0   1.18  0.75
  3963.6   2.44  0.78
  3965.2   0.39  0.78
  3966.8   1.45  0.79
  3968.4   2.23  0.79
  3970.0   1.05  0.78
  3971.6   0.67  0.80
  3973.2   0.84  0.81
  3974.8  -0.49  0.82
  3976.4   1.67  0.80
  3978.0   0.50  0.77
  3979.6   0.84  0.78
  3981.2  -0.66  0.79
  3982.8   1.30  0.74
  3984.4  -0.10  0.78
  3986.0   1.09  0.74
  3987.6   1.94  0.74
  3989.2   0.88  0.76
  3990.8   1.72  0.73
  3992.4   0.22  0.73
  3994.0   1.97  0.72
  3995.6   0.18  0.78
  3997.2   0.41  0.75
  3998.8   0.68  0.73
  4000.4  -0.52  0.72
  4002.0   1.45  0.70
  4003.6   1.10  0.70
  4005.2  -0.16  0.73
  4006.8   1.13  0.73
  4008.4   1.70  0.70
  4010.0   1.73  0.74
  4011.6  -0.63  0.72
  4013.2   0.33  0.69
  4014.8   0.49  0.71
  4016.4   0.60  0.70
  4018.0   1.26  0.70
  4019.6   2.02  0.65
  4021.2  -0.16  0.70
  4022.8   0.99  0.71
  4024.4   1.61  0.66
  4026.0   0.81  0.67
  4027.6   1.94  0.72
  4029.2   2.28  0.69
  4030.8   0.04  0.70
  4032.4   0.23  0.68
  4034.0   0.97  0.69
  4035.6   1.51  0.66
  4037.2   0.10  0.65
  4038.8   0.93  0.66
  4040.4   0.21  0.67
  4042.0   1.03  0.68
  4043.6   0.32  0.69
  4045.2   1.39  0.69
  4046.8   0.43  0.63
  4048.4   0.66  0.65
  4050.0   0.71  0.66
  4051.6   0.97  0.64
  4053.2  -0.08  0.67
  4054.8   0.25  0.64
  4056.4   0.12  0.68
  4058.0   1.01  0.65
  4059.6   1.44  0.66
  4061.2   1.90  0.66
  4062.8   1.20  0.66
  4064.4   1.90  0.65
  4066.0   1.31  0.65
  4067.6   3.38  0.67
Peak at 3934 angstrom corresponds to [O II] 3727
